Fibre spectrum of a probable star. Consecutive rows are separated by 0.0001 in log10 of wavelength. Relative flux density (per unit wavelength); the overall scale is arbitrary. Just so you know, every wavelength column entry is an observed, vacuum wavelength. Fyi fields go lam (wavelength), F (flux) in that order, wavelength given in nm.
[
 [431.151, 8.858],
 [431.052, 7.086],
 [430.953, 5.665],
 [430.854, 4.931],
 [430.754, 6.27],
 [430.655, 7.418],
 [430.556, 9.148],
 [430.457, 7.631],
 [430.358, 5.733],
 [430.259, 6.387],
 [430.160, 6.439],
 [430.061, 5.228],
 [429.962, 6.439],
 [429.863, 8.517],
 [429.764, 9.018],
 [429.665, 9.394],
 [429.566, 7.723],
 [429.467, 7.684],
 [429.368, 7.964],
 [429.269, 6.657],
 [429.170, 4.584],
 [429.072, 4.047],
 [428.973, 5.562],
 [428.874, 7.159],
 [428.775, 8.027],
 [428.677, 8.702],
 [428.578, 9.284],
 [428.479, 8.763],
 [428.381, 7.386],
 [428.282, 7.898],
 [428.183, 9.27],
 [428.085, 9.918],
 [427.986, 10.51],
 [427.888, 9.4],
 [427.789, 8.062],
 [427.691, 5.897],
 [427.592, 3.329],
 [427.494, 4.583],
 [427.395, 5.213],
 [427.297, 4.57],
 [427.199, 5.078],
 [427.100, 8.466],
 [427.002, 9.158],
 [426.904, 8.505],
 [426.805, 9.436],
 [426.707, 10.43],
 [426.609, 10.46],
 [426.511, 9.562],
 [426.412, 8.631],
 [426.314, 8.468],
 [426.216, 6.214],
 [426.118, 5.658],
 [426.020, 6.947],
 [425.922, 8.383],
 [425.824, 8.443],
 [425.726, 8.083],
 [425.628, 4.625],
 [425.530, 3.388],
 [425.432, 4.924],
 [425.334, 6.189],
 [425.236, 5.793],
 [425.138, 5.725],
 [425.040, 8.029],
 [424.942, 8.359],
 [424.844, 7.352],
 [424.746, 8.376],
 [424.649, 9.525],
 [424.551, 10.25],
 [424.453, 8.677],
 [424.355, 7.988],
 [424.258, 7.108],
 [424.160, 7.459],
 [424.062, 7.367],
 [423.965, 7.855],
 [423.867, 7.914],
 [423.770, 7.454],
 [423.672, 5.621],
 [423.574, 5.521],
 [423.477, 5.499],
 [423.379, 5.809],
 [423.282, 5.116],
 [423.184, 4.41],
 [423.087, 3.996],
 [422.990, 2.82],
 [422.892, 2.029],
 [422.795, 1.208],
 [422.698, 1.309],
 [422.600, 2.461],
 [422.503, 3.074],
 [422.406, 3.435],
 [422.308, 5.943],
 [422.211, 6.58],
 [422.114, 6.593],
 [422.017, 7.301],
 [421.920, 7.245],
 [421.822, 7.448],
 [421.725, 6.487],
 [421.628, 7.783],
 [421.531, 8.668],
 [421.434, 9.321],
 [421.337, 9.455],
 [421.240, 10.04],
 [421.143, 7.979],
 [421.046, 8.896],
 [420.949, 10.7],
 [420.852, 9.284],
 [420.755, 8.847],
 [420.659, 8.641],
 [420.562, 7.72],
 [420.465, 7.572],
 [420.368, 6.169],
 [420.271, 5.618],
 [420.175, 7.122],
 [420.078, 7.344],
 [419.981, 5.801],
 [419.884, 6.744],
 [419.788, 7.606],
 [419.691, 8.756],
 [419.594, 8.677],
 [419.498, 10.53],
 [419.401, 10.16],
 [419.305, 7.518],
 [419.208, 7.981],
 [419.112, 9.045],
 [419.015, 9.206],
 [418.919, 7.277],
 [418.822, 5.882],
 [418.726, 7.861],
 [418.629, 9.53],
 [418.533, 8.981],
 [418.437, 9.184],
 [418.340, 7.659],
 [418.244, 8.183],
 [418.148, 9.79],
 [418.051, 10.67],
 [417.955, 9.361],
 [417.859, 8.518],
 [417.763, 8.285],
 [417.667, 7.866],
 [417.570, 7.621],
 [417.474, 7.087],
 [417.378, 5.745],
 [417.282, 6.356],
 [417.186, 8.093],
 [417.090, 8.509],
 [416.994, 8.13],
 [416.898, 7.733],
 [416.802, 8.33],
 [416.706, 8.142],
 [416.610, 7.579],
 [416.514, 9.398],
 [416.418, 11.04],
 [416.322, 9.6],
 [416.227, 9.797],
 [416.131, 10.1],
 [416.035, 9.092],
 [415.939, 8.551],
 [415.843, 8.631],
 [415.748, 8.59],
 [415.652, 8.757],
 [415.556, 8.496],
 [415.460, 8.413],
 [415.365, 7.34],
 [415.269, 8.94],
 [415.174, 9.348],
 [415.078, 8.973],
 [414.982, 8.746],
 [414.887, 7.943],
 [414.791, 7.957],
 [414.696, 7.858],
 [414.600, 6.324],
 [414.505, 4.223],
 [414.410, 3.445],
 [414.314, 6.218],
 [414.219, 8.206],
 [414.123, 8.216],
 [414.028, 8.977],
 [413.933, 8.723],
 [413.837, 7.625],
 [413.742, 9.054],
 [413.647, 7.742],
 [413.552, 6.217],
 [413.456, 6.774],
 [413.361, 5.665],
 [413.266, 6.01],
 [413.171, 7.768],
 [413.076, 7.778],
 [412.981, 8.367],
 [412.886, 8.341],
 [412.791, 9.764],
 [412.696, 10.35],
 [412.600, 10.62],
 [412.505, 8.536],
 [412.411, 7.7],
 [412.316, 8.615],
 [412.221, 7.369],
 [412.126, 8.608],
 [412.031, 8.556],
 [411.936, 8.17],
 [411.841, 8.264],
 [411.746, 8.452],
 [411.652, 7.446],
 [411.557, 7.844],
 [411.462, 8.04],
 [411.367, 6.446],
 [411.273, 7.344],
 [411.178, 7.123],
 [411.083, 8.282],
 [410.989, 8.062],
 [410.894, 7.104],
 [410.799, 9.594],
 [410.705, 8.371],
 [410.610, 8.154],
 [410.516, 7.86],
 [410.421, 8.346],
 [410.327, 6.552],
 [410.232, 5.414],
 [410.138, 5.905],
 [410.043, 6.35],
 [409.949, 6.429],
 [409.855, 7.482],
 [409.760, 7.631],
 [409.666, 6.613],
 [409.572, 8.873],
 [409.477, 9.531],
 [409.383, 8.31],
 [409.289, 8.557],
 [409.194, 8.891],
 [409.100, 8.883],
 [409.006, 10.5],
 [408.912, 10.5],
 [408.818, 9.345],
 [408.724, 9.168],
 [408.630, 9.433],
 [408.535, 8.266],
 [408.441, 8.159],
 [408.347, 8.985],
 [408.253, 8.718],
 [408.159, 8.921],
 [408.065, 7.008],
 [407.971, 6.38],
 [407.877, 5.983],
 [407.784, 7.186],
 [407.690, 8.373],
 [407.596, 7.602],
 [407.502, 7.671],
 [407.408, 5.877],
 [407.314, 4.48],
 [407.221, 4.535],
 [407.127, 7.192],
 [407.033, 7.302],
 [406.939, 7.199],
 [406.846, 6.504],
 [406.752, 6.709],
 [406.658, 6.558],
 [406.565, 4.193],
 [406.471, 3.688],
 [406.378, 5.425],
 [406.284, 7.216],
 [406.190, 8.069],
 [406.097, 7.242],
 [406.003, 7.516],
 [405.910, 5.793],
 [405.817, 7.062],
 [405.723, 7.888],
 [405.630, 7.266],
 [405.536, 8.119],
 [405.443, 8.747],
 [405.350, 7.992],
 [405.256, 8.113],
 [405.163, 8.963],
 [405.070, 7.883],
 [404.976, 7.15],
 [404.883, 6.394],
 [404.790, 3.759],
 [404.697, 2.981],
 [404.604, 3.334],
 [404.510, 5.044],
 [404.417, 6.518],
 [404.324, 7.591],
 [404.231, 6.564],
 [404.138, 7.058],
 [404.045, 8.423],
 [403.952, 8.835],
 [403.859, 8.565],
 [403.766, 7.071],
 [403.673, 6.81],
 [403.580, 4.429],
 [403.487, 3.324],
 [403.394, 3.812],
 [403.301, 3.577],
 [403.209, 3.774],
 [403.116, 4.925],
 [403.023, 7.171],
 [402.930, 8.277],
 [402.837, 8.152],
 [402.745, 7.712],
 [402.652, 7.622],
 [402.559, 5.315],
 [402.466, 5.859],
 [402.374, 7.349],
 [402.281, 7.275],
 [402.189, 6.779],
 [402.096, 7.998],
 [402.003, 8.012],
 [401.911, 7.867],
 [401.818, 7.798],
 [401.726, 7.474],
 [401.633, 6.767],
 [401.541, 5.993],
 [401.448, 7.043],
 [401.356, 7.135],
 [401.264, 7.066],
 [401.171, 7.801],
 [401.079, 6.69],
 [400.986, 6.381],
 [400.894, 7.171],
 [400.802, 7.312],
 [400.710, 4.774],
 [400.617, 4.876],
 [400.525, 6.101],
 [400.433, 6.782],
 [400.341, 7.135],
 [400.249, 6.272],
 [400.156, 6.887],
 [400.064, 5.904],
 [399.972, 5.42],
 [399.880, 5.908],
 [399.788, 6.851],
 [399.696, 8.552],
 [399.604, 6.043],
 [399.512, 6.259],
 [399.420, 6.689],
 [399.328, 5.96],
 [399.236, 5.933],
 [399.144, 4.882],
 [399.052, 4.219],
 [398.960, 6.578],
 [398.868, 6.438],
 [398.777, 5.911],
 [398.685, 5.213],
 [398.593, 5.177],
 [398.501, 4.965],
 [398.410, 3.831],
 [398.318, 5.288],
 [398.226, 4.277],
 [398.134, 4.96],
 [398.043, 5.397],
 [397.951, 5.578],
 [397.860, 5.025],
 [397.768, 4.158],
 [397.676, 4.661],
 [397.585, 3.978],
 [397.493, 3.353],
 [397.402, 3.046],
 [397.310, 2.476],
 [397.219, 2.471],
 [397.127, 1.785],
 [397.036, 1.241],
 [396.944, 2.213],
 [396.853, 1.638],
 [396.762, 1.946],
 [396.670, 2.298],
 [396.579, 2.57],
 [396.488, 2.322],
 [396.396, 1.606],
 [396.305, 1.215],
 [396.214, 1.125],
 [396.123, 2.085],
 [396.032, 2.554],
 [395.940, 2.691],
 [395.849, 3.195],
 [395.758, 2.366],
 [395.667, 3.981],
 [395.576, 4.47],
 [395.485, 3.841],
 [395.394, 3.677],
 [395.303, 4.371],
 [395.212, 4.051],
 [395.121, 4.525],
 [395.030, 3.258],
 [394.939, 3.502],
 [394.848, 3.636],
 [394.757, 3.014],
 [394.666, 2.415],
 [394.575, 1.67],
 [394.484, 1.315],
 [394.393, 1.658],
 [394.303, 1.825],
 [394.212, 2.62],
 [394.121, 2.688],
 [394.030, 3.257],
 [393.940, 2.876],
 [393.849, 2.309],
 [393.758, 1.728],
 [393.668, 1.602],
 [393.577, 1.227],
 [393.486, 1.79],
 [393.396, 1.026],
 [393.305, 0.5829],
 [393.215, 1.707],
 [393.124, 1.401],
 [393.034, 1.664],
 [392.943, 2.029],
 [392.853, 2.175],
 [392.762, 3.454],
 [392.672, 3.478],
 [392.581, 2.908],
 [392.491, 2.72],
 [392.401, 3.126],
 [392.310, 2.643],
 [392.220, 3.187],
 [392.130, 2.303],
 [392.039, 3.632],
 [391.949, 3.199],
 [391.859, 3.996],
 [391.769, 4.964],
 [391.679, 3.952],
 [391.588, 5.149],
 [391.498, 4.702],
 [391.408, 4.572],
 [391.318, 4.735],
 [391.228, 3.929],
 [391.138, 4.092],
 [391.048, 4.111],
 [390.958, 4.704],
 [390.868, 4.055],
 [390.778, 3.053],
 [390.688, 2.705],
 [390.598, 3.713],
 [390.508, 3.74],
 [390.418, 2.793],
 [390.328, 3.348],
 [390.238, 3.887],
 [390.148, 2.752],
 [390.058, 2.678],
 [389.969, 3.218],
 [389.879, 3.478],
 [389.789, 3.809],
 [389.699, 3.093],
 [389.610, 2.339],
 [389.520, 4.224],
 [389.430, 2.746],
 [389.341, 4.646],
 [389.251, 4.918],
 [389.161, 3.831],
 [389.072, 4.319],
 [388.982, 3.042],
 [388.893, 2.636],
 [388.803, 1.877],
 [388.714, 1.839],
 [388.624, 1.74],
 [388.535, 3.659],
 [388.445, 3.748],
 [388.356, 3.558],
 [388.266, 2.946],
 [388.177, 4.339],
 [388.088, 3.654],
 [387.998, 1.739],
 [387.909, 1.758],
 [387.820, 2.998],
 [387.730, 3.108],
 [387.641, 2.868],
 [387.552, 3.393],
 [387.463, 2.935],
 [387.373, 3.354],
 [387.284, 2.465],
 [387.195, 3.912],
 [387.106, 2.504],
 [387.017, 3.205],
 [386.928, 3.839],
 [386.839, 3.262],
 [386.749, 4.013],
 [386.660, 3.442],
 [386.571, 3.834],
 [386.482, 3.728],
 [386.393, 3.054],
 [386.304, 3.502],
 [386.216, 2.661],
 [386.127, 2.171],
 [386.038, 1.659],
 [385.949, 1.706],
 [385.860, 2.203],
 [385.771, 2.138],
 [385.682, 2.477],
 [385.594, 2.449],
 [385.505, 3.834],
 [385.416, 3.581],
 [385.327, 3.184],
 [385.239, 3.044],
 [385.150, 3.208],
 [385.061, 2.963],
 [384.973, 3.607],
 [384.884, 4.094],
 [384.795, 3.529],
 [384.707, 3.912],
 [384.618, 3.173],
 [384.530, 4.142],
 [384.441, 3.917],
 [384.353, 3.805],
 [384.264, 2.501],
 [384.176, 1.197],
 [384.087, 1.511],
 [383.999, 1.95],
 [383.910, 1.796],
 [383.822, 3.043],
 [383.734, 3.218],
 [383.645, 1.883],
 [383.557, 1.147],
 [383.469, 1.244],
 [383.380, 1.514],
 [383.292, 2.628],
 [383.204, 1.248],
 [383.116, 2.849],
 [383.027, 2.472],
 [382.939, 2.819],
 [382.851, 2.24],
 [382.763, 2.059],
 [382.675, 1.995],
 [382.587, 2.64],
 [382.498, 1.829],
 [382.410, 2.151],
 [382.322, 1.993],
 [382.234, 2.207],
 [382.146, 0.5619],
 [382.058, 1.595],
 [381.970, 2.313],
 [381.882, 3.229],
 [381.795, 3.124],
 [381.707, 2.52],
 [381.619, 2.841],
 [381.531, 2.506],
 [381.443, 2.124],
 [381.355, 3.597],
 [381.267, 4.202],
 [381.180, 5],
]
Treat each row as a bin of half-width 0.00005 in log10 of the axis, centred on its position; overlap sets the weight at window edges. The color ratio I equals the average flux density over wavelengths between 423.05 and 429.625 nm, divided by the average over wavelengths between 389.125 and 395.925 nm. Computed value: 2.30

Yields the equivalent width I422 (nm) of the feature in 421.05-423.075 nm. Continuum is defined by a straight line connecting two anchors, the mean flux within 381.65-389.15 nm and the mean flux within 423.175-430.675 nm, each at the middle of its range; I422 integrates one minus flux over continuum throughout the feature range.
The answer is 0.26 nm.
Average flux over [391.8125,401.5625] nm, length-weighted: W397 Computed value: 3.93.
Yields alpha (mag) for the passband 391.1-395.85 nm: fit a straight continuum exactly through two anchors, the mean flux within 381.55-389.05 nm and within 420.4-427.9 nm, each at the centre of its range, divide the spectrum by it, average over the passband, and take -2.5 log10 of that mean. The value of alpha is 0.204 mag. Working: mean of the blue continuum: 2.74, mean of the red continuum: 6.9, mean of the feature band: 2.98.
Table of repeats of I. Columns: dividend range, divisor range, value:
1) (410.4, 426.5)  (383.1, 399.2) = 2.42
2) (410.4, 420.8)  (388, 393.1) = 2.38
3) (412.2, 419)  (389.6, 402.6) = 1.96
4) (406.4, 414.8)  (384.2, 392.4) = 2.29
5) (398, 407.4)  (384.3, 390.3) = 2.01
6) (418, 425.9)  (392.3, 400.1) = 2.06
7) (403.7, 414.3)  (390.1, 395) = 2.56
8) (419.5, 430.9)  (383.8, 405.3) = 1.71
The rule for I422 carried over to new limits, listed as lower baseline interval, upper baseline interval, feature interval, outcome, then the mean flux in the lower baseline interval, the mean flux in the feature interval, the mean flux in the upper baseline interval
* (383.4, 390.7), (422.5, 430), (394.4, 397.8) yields 0.97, 3.04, 2.81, 6.92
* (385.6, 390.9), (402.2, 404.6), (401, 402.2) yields -0.25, 3.12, 7.25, 6.39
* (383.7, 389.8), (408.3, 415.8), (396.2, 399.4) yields 0.86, 3.08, 3.87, 8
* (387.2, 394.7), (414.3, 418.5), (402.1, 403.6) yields -0.17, 3.02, 6.04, 8.22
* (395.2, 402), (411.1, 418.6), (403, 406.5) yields -0.18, 4.87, 6.43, 8.14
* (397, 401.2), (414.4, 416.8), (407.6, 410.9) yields -0.39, 5.36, 8.06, 8.37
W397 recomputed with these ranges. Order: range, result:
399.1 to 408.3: 6.63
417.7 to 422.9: 7.55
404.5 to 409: 7.09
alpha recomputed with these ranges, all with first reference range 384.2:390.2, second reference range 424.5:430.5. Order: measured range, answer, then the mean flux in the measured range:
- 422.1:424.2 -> 0.37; 4.94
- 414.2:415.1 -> -0.14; 6.9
